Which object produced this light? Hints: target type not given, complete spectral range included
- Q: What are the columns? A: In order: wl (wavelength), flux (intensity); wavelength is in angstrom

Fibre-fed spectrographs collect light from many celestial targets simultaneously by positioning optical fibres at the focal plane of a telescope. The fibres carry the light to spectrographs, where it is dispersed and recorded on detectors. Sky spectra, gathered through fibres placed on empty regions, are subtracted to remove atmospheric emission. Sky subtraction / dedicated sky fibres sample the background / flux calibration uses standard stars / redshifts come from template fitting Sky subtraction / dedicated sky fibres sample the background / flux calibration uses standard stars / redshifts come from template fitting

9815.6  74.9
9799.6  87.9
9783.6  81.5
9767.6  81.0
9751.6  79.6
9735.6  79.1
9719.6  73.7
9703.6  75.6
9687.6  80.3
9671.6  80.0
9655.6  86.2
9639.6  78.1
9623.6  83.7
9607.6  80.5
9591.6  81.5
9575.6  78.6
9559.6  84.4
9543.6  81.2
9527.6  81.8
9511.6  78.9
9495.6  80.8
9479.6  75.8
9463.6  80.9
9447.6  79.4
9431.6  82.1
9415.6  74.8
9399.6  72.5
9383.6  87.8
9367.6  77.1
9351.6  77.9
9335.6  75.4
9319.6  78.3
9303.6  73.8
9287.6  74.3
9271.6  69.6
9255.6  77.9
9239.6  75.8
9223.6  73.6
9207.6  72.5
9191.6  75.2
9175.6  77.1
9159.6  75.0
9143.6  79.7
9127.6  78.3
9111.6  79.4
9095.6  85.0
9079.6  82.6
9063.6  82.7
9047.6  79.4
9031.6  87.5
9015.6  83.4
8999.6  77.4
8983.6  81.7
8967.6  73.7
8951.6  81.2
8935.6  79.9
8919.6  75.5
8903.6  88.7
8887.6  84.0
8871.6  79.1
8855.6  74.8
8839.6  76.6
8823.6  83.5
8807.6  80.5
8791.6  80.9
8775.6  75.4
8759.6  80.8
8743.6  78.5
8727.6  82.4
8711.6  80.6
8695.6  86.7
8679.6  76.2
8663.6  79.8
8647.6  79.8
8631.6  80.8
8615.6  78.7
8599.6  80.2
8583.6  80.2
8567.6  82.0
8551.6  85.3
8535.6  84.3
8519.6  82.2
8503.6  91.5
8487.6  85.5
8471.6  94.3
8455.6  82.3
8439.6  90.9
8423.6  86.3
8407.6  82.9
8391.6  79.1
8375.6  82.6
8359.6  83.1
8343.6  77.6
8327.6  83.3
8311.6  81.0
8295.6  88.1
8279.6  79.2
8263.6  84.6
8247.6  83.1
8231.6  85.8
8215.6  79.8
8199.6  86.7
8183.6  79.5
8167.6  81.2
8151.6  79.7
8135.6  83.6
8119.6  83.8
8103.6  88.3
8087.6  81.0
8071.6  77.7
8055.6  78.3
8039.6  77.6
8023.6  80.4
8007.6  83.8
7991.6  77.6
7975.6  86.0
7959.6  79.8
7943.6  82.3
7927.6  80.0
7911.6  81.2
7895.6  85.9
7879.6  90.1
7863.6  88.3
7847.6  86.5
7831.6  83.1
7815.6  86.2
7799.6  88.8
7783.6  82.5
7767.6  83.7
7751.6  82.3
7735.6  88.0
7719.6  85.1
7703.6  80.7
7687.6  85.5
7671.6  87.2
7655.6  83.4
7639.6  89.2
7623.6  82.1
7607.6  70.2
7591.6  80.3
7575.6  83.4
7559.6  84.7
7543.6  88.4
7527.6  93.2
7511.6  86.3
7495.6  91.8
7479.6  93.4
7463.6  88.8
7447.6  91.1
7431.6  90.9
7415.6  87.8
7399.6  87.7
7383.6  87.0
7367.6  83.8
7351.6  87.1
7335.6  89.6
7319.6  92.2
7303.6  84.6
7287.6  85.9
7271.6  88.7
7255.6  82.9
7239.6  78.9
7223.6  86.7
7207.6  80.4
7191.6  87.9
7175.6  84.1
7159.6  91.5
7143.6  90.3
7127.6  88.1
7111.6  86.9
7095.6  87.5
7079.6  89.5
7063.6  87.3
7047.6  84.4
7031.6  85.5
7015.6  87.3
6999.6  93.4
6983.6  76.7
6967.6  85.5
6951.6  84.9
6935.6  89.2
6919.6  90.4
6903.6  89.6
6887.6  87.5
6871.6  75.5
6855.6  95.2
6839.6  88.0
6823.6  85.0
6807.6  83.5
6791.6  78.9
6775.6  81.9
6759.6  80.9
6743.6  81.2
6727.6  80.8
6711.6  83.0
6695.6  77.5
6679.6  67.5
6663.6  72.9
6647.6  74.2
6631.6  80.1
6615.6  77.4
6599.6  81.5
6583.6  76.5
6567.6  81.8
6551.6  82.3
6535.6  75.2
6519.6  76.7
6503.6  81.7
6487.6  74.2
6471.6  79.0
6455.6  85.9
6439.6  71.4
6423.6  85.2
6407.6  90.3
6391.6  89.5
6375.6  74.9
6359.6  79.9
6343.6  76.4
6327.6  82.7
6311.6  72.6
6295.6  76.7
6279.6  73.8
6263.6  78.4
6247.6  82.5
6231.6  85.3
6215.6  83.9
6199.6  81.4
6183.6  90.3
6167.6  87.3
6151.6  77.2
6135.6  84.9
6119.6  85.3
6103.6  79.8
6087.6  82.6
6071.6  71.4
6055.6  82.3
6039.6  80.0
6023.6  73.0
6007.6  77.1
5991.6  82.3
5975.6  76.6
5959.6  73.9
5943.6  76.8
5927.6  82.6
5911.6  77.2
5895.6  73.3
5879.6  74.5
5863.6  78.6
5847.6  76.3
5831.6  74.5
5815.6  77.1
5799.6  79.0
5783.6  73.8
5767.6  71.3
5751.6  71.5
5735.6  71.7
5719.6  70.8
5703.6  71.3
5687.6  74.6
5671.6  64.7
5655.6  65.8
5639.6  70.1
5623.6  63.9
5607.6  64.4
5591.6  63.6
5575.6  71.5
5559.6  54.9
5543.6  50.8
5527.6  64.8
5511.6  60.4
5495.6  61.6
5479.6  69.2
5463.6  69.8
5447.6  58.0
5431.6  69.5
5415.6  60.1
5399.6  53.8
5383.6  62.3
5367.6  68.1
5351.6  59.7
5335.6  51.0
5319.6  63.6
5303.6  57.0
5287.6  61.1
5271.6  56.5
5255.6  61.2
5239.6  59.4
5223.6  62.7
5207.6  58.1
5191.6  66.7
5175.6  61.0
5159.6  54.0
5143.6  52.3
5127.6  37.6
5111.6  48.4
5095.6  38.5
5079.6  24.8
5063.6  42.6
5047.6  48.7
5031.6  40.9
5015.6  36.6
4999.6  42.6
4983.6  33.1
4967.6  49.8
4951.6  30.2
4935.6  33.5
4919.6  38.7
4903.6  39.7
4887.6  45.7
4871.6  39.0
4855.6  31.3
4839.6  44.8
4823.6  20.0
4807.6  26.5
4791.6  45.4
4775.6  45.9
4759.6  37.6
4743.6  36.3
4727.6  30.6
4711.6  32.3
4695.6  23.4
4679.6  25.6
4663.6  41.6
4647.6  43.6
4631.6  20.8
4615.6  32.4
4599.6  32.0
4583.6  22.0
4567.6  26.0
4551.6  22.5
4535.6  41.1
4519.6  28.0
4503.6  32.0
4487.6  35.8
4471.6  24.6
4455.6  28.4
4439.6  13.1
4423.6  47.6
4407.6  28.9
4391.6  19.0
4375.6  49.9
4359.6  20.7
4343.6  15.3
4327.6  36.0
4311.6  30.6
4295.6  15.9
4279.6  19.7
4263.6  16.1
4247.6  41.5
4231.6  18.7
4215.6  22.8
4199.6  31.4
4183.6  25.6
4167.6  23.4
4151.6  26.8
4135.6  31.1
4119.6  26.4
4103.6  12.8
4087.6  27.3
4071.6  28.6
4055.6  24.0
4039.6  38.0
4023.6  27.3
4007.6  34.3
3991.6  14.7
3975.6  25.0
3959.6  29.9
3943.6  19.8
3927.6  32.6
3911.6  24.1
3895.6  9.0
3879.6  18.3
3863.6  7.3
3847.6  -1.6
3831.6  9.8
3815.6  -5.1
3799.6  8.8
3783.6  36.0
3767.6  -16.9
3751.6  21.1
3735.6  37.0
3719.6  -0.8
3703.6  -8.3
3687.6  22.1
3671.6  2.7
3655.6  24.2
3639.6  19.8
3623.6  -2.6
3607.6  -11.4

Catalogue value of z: 0.290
